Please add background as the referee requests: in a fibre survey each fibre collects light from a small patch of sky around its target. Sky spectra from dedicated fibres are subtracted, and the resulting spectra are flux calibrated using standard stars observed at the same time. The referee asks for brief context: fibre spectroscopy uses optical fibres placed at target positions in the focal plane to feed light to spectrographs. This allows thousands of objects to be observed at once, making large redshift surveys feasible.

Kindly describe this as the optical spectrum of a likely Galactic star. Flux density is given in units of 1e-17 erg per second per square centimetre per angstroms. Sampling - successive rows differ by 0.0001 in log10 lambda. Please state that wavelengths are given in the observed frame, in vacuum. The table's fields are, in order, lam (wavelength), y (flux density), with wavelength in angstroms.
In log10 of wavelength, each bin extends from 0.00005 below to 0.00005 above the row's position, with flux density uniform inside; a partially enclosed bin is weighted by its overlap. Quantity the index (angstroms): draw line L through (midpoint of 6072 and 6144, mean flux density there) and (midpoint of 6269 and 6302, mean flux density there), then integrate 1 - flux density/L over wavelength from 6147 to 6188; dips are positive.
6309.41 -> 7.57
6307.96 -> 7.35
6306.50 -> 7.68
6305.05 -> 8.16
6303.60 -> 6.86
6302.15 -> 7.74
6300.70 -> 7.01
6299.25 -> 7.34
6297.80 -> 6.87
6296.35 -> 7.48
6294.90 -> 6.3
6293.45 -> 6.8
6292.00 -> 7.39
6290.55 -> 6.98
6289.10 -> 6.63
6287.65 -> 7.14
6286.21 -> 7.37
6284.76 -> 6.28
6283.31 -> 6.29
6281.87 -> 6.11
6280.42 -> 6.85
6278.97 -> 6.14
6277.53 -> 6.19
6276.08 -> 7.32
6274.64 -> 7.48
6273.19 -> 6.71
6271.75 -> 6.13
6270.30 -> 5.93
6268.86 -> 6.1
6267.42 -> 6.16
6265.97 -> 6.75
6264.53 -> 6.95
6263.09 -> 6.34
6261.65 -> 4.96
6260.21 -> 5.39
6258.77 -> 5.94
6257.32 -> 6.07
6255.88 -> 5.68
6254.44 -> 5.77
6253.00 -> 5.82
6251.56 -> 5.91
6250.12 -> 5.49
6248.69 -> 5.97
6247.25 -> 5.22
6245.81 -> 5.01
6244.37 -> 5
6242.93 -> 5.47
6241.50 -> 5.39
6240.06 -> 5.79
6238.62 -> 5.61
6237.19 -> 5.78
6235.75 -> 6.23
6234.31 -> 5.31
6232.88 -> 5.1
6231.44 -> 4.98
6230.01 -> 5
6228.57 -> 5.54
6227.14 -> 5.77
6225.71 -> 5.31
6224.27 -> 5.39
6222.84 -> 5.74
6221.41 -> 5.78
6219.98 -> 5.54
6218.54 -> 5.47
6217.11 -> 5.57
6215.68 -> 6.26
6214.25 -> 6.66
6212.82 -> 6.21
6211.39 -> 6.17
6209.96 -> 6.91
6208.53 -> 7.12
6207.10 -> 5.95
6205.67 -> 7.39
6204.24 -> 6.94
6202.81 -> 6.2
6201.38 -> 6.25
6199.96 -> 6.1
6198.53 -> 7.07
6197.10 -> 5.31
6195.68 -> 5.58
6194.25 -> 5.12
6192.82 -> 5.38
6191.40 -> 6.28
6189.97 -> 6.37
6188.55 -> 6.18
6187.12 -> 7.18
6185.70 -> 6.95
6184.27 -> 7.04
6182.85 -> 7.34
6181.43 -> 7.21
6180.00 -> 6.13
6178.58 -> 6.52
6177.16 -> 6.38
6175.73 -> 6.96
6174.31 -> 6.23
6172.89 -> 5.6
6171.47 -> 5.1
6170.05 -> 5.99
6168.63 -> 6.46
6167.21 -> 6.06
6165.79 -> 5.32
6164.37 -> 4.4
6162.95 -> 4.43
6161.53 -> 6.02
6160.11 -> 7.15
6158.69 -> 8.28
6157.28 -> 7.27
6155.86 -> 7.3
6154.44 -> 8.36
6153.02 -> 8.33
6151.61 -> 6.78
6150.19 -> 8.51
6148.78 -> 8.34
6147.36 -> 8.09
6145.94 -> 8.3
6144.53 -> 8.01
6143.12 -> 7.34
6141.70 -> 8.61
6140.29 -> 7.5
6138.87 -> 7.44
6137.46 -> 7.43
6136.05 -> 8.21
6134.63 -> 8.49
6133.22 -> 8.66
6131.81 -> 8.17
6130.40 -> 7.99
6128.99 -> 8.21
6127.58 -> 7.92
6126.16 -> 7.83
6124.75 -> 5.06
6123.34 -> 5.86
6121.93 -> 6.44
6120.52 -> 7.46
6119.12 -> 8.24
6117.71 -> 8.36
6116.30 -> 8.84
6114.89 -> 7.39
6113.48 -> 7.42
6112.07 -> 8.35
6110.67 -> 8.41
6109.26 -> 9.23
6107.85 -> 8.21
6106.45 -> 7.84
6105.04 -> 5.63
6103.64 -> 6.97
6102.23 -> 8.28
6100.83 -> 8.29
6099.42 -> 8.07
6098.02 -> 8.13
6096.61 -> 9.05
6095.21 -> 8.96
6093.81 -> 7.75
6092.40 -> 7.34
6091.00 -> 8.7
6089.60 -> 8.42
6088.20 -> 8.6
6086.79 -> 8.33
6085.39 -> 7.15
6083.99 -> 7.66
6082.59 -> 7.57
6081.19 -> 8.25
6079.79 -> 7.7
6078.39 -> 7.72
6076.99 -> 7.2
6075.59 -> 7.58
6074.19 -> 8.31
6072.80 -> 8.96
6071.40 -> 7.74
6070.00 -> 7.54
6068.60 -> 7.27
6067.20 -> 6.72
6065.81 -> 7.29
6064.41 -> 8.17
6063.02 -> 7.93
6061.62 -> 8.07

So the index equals 4.21 angstroms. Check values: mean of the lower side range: 7.87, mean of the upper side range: 6.77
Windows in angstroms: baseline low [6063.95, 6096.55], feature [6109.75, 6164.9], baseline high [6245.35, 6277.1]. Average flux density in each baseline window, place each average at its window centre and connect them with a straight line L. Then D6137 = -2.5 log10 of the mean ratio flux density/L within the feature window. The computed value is -0.04 mag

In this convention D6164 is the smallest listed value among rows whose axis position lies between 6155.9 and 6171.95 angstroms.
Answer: 4.4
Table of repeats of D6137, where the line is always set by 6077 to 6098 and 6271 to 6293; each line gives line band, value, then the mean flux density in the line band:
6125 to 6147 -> -0.031 mag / 7.95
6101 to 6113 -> 0.006 mag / 7.88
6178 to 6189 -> 0.087 mag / 6.84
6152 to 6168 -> 0.144 mag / 6.63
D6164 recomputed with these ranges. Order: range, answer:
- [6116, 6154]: 5.06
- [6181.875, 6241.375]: 4.98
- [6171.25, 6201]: 5.1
